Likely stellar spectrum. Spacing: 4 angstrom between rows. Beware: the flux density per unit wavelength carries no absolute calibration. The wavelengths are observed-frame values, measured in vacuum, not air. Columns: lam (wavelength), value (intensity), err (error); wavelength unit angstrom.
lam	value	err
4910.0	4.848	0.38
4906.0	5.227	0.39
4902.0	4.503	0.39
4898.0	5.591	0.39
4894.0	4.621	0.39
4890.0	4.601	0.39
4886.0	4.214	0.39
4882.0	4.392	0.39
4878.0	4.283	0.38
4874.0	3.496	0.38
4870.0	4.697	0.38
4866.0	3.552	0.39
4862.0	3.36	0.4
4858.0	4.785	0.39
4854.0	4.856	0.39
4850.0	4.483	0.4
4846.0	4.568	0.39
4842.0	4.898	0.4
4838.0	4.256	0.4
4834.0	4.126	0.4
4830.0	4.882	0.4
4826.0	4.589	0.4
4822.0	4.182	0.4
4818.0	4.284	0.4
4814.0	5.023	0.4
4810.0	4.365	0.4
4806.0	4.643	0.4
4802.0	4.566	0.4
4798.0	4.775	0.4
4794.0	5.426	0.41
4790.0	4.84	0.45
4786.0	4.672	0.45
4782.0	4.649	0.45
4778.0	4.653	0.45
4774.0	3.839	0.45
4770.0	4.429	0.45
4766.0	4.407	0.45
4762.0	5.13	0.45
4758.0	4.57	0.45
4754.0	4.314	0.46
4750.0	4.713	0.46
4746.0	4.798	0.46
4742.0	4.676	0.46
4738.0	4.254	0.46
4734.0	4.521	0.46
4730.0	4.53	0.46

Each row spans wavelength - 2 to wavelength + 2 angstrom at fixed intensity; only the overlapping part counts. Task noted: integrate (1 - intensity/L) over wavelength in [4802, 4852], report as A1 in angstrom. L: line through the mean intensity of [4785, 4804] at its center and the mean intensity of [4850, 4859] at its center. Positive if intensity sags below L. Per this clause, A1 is 2.9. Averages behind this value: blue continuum 4.87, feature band 4.53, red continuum 4.75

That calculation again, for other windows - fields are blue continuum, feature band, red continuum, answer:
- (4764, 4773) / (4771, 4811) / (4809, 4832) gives -1.8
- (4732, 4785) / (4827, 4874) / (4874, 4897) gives 0.7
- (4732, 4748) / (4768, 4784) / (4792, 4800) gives 1.7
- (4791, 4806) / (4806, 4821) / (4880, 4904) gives 0.9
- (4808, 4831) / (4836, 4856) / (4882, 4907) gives 0.0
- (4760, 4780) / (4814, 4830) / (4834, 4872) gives -0.3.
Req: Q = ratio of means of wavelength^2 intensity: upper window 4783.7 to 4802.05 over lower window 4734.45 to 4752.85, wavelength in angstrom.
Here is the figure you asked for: 1.09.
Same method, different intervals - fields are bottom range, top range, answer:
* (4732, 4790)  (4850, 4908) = 1.02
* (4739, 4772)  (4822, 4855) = 1.02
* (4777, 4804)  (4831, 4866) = 0.93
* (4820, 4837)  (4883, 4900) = 1.10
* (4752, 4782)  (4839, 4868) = 1.01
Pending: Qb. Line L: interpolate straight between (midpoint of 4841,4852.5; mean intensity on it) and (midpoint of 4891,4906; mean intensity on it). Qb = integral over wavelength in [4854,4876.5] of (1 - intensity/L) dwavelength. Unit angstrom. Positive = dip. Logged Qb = 3.2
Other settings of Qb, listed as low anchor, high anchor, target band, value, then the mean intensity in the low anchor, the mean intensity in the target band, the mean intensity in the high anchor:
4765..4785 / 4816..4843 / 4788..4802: -1.7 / 4.41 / 4.95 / 4.44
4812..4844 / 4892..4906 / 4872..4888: 2.5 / 4.53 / 4.1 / 4.95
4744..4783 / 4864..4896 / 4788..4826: -2.1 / 4.55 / 4.67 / 4.23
